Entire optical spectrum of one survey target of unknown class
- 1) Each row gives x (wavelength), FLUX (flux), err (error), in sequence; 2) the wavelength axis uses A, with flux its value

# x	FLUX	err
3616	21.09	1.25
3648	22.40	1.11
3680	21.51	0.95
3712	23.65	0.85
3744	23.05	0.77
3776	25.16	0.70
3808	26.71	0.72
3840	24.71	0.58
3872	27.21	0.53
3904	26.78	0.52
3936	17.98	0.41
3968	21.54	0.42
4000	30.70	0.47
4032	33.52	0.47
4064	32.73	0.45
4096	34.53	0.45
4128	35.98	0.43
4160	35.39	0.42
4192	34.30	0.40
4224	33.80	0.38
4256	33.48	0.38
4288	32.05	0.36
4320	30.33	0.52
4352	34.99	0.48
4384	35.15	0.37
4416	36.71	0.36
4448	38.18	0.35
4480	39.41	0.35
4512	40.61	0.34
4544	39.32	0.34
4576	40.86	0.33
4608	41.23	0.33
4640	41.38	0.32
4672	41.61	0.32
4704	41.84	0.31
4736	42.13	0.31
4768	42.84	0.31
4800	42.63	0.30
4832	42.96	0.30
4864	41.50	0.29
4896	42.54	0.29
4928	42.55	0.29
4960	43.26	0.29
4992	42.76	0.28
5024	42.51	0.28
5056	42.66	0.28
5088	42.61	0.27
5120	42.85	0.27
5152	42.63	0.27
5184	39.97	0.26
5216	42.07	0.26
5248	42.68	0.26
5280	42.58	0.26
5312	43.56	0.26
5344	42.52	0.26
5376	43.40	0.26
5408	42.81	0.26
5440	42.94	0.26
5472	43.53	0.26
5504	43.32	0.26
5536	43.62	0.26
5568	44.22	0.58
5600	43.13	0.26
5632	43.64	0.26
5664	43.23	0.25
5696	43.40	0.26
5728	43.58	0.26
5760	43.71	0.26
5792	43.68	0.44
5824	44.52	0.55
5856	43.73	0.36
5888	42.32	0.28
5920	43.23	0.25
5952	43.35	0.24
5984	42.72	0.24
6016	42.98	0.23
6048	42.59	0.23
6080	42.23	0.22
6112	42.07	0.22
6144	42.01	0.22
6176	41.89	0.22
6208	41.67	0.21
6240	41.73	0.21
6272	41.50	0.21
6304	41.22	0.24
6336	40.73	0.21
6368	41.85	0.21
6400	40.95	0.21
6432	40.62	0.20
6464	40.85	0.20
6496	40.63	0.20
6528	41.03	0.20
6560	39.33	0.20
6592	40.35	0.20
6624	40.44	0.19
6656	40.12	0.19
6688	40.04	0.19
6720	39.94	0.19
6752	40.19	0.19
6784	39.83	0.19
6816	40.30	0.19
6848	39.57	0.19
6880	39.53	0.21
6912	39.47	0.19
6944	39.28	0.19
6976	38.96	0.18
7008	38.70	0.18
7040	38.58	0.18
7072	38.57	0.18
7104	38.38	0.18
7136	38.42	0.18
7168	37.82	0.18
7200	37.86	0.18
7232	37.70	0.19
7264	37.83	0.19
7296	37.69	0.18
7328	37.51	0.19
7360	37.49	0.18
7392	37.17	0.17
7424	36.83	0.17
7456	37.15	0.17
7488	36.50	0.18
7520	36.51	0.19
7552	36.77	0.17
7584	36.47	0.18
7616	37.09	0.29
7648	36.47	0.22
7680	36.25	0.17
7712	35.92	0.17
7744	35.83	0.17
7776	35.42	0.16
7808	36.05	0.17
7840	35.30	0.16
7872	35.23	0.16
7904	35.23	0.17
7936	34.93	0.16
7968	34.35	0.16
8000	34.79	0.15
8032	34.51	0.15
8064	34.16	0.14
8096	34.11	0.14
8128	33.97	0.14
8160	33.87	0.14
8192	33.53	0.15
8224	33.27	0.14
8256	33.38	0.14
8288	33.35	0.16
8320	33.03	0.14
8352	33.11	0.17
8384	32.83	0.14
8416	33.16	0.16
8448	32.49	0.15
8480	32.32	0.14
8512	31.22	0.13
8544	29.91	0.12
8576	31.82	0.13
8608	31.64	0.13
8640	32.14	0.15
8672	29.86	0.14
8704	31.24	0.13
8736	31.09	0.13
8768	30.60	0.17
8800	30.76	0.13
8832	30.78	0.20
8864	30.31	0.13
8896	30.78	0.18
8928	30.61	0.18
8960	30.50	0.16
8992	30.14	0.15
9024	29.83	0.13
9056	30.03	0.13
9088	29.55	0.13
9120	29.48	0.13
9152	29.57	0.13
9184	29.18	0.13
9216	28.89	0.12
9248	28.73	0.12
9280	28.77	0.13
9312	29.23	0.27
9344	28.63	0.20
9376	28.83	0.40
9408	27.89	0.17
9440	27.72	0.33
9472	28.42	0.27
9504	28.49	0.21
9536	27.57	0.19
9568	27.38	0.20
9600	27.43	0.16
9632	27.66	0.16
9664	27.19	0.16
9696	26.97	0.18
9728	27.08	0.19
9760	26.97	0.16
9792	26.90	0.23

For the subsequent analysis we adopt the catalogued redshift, 0.001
